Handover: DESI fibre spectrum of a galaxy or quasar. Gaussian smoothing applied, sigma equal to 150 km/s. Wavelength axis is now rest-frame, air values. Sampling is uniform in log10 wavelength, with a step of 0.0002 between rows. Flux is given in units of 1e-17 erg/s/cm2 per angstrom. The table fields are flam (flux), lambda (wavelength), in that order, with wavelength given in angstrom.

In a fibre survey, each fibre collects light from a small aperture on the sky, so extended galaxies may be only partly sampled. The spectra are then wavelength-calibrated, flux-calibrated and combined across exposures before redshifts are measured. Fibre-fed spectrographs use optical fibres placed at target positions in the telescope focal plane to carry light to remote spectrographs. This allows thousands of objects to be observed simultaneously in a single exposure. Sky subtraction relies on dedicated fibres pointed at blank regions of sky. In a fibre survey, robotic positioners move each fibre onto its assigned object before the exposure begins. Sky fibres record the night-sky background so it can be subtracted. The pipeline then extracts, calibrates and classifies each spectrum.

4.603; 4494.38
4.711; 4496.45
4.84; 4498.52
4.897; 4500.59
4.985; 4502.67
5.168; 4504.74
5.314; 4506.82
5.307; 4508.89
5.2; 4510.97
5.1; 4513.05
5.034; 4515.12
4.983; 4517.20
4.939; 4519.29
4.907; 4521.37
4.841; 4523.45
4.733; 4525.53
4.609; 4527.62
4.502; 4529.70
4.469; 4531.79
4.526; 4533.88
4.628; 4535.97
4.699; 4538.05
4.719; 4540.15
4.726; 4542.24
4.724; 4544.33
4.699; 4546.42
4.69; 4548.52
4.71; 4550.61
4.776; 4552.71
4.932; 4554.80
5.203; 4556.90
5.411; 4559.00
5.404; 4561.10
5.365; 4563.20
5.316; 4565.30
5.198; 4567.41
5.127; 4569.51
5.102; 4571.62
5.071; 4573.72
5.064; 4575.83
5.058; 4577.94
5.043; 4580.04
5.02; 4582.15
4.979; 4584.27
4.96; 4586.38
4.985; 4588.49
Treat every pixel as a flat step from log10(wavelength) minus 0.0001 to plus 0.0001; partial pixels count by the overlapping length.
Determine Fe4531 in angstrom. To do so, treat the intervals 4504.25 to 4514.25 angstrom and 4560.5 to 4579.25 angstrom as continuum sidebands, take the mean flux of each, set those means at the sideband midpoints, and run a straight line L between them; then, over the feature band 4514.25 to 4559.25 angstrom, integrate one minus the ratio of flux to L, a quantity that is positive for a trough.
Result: 3.6 angstrom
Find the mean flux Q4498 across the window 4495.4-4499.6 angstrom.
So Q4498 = 4.78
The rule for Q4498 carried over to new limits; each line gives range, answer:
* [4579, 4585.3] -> 5.01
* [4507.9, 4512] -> 5.25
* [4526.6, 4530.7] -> 4.56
